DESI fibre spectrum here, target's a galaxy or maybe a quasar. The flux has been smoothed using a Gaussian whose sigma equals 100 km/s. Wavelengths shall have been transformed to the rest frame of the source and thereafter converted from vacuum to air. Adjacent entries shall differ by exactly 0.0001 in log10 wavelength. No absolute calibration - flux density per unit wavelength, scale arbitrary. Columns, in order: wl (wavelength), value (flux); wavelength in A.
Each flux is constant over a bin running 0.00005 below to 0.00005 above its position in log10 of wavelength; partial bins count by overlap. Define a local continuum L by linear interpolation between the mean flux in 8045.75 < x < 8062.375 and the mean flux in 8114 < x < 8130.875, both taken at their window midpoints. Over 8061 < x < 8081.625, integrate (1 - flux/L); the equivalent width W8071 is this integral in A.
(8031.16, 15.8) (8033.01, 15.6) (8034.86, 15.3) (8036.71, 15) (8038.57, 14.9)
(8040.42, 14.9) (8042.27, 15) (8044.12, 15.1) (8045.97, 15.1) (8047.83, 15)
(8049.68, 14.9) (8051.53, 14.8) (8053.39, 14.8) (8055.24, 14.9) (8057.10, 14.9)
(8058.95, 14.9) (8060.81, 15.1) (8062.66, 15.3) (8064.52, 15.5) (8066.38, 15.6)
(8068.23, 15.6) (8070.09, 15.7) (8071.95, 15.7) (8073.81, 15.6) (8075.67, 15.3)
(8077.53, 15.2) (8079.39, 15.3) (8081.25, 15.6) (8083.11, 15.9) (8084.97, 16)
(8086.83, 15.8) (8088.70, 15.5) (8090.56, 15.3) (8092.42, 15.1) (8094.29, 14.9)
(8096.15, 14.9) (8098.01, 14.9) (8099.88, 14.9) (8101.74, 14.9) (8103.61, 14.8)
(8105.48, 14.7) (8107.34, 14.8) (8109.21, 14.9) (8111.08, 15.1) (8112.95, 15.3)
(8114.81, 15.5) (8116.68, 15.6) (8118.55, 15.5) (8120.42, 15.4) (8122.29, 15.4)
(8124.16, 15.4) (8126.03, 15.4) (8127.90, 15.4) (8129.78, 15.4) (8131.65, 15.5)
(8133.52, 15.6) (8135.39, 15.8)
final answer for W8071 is -0.56 A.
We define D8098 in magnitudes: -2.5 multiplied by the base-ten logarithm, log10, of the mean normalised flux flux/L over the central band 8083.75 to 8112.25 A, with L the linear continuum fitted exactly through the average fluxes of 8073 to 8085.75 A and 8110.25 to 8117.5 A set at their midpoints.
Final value 0.03 mag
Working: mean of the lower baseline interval 15.6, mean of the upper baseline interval 15.4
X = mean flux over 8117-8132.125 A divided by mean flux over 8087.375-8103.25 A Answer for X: 1.02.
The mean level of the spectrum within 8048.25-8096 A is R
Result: 15.3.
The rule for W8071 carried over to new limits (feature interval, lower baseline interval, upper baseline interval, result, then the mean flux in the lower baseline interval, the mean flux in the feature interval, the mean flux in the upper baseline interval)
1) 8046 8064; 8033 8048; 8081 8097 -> 0.2 A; 15.1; 15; 15.4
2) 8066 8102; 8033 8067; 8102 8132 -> -0.6 A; 15.1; 15.4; 15.2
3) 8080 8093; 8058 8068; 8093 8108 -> -0.5 A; 15.3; 15.6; 14.9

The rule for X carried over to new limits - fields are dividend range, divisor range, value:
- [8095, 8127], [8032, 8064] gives 1.01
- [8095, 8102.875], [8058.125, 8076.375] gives 0.97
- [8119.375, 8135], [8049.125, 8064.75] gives 1.03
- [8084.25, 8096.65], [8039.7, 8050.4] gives 1.02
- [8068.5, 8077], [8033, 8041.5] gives 1.03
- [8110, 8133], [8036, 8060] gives 1.03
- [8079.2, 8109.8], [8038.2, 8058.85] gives 1.02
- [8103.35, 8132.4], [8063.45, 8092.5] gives 0.98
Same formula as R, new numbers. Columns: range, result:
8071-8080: 15.4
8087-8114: 15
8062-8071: 15.5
